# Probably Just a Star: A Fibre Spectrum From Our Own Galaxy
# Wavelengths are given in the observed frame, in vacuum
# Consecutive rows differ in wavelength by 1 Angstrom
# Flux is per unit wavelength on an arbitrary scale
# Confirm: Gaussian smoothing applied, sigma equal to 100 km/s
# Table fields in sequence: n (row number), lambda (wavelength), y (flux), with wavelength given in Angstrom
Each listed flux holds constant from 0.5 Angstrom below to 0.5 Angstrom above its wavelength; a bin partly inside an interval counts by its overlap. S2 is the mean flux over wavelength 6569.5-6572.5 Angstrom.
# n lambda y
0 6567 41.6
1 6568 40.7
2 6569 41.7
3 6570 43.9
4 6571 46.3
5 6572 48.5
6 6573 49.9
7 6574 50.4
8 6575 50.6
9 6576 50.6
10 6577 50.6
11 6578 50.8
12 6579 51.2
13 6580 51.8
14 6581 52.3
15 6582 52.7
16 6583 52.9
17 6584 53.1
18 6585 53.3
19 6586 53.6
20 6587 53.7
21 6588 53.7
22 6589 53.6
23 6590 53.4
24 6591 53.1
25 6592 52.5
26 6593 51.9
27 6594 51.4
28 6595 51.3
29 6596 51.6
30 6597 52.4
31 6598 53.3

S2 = 46.2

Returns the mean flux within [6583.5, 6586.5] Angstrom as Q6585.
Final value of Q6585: 53.3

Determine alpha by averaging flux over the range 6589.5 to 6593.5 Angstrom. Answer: 52.7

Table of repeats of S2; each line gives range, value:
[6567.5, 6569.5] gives 41.2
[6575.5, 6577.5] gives 50.6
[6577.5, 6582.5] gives 51.8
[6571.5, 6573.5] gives 49.2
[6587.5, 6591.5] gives 53.4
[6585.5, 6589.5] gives 53.6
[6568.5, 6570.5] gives 42.8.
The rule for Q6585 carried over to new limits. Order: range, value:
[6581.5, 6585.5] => 53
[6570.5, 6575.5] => 49.1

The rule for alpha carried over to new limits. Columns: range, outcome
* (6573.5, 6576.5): 50.5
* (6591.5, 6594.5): 51.9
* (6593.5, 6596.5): 51.4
